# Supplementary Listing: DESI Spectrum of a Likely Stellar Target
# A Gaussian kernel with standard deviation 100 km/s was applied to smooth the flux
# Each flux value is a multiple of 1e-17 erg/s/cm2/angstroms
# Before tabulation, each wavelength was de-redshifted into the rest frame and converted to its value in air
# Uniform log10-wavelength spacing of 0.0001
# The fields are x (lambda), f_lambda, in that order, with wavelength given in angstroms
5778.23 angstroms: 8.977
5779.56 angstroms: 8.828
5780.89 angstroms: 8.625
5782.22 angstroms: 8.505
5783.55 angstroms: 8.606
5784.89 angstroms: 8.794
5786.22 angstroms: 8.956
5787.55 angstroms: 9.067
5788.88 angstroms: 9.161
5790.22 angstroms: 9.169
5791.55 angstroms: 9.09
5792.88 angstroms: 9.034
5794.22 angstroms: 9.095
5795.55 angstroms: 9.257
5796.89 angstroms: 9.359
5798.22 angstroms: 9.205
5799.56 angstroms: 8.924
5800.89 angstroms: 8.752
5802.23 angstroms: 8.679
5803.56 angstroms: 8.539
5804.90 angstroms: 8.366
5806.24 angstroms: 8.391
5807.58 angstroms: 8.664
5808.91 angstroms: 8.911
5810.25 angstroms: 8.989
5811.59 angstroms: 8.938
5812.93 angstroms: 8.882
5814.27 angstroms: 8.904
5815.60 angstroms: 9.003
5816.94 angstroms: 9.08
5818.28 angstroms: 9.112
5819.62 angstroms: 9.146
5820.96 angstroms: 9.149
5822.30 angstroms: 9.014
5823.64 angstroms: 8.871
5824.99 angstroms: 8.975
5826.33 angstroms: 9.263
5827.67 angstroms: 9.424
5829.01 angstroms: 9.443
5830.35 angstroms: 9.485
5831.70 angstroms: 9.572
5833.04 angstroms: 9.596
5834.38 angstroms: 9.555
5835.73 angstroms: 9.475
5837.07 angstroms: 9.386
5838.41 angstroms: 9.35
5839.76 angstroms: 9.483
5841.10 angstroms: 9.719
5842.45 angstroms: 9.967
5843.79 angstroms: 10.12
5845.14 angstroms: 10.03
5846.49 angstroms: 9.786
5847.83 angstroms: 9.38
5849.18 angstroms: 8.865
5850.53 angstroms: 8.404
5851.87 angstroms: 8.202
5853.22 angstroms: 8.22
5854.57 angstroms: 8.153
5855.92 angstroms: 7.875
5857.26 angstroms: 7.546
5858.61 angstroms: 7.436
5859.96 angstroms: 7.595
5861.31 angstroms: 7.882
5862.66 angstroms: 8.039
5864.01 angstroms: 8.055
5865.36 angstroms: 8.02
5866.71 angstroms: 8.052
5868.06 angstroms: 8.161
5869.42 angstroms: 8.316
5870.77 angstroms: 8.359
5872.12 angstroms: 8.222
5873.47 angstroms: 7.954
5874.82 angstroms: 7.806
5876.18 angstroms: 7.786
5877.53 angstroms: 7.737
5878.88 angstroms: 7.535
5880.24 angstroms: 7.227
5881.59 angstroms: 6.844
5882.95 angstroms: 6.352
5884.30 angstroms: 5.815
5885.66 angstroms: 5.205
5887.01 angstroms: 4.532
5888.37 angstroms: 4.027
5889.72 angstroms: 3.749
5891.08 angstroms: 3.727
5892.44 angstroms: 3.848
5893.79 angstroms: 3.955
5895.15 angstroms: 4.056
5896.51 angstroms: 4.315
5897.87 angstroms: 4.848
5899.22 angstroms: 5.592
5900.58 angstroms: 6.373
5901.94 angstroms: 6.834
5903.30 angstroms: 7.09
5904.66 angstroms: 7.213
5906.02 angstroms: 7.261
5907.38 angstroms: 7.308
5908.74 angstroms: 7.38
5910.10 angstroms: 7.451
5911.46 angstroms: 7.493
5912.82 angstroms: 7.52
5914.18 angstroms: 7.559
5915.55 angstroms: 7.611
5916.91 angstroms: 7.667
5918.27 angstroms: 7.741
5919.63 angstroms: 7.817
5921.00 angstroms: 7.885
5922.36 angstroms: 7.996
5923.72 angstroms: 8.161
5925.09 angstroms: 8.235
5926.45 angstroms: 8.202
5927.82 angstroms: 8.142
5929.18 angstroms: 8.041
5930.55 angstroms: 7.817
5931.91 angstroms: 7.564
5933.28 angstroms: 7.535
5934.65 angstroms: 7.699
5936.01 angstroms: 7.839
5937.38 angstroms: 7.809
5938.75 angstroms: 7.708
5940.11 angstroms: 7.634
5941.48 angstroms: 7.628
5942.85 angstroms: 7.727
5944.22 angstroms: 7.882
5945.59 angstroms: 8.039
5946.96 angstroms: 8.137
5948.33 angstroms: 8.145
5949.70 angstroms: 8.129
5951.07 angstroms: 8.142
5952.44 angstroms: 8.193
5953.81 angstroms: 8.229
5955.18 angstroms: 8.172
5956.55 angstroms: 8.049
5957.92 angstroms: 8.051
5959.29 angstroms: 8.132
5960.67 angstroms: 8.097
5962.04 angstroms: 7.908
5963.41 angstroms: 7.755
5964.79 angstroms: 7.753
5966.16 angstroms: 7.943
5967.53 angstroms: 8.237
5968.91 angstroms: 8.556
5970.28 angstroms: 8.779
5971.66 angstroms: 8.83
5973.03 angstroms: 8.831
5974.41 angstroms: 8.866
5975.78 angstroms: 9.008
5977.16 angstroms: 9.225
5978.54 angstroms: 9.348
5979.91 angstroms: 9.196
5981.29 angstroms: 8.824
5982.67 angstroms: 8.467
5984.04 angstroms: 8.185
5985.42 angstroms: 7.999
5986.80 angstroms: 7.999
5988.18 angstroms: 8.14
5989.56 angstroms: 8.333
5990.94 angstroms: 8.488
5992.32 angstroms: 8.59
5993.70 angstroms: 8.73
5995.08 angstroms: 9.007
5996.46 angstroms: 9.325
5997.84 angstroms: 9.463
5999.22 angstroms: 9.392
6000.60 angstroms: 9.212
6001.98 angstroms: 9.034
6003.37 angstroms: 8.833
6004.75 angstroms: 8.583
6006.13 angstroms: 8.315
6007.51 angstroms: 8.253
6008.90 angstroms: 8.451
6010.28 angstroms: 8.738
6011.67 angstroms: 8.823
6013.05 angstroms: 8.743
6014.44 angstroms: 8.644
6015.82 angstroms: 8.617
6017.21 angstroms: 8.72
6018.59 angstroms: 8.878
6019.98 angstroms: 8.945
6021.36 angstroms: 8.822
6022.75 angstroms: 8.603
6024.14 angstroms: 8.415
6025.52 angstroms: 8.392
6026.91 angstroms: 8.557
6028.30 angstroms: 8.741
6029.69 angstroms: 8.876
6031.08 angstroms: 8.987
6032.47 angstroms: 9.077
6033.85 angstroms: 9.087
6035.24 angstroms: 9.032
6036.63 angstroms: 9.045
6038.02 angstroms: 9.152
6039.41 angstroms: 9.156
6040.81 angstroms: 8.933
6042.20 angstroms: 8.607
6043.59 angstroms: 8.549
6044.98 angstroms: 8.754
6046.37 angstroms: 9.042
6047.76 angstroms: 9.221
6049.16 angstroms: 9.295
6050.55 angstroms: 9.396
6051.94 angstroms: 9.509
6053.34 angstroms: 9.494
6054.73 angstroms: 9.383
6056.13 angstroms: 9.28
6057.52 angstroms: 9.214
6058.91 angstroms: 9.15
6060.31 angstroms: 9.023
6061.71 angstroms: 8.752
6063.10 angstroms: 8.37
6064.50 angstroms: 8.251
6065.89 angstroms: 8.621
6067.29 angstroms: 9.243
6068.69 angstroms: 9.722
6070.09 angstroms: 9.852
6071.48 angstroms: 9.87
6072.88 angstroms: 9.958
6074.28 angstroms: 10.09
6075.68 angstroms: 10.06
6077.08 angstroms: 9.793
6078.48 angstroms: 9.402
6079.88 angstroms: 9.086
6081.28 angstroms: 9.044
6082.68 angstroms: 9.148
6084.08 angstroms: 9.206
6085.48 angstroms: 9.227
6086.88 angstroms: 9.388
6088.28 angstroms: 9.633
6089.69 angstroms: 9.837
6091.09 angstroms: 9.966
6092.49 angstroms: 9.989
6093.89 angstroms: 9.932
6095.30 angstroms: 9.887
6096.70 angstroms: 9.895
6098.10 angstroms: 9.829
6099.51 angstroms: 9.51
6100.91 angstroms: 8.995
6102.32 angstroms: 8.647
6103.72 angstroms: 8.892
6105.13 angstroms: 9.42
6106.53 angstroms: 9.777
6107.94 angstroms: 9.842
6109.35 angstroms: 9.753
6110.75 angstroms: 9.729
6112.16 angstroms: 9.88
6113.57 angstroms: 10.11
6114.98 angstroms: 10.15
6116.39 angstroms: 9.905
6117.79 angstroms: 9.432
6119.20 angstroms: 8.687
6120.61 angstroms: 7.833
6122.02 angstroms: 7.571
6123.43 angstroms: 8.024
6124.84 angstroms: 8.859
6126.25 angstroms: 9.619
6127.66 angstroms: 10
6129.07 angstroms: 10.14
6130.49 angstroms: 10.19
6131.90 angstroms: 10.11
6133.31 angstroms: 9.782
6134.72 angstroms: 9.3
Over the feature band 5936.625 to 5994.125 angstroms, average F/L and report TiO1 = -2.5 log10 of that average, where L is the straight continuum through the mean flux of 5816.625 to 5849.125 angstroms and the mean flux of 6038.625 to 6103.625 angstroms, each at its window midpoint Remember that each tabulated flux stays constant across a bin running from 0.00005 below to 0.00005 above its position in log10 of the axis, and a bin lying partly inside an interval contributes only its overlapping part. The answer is 0.134 mag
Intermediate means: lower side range 9.42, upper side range 9.33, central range 8.28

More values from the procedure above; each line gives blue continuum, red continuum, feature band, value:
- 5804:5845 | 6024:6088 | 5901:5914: 0.25 mag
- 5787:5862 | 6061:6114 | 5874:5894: 0.49 mag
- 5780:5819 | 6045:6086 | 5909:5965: 0.16 mag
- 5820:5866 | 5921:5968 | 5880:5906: 0.49 mag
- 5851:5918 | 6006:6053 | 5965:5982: -0.09 mag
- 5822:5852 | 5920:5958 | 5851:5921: 0.25 mag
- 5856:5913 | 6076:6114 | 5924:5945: -0.07 mag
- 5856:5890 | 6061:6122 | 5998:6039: -0.02 mag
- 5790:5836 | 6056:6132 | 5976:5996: 0.08 mag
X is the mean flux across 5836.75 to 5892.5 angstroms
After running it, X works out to 7.71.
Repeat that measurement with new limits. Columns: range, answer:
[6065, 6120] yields 9.57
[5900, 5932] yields 7.6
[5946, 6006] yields 8.52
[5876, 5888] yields 6.44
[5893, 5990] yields 7.75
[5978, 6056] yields 8.83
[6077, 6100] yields 9.57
